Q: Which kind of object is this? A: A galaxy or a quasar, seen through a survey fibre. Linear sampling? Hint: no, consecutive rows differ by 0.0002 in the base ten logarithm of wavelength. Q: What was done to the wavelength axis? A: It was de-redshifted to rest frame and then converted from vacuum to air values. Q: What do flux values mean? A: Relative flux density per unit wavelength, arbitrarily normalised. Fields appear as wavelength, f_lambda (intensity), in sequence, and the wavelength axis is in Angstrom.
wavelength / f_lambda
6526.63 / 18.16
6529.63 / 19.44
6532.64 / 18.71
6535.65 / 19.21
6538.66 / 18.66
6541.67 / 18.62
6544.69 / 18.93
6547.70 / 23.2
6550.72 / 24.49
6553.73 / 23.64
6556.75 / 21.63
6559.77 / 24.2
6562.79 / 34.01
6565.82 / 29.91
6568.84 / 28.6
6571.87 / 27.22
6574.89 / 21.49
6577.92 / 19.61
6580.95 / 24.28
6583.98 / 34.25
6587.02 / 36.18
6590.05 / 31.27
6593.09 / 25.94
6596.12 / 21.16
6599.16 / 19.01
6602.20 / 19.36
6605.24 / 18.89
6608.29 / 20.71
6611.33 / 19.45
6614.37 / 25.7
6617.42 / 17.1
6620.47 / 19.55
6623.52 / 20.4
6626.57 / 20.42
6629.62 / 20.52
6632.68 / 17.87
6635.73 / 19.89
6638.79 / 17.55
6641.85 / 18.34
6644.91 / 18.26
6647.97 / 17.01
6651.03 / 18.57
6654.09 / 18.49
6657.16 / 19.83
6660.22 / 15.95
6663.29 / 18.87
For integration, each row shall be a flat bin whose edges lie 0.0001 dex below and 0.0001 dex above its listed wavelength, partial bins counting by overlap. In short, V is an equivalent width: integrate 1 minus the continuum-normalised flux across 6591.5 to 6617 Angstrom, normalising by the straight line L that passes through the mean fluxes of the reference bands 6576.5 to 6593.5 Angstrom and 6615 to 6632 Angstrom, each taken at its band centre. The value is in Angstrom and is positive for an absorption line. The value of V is 3.3 Angstrom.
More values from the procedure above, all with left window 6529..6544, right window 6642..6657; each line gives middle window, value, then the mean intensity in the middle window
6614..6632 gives -1.7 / 20.1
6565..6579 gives -5.0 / 25.3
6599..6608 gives -0.4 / 19.3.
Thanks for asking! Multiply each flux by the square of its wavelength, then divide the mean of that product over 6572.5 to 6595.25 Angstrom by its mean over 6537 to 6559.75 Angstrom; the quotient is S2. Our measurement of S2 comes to 1.29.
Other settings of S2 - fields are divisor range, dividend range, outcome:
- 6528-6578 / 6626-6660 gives 0.83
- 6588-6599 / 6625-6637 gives 0.77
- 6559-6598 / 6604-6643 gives 0.73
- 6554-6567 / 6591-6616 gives 0.81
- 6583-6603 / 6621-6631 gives 0.77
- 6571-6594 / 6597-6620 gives 0.73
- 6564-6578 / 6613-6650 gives 0.75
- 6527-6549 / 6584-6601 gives 1.42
